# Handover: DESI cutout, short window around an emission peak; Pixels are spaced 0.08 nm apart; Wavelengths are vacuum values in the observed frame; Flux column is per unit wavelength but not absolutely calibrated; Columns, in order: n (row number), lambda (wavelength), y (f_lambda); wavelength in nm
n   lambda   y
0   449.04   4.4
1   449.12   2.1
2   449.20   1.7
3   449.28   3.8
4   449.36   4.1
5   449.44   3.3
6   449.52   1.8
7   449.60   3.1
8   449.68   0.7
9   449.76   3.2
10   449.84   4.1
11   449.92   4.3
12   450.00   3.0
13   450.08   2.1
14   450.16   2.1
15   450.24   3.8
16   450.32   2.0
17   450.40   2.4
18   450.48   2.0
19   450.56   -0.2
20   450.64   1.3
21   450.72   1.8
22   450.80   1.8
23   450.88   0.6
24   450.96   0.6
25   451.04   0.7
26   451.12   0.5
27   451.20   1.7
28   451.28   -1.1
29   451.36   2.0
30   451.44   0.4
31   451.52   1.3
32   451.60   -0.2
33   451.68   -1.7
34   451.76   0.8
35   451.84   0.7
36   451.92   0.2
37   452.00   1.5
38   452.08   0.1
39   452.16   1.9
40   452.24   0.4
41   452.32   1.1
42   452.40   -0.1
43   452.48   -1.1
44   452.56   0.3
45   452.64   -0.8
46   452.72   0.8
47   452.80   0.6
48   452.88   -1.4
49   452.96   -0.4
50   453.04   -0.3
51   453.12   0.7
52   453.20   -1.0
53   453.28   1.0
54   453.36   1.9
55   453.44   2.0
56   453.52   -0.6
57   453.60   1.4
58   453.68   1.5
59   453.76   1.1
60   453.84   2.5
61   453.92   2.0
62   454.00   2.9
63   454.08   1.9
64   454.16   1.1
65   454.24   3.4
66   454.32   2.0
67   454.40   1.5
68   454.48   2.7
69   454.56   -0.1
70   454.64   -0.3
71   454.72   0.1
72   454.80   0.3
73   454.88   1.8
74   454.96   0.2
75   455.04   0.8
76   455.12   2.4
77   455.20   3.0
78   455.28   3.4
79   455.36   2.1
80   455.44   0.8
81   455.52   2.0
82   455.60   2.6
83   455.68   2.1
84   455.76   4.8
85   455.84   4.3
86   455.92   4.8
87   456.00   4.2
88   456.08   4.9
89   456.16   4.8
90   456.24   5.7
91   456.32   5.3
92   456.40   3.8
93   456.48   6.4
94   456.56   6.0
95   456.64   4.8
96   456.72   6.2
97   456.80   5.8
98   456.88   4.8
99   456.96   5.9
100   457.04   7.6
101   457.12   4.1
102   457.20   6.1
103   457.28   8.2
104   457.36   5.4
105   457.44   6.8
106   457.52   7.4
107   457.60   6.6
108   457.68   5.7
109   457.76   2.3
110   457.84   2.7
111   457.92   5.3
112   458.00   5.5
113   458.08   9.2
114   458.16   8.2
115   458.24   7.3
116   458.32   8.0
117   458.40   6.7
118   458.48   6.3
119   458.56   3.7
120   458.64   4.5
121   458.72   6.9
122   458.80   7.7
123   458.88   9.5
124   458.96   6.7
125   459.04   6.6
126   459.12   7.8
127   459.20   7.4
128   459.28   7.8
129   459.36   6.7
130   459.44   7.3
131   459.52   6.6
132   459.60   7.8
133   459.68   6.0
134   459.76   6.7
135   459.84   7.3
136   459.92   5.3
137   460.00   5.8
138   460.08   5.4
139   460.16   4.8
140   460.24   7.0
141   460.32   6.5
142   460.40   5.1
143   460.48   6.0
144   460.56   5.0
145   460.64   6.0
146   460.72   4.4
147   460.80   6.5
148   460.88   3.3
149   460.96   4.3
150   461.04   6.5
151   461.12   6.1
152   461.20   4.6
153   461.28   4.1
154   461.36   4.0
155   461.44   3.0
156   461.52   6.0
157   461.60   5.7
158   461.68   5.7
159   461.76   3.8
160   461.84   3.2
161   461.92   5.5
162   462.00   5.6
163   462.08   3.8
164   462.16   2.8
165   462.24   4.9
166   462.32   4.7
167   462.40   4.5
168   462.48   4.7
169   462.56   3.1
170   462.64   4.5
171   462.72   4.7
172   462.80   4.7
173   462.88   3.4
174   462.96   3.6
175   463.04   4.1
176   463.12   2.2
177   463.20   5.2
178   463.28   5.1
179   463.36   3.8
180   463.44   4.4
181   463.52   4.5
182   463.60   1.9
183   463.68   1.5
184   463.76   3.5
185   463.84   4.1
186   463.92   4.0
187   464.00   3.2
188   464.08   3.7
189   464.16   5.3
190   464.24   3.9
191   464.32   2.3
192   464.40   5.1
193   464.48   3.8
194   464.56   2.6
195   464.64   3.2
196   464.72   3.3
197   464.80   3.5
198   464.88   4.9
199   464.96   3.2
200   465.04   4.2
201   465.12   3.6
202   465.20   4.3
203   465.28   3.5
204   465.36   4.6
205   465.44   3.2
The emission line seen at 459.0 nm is C IV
